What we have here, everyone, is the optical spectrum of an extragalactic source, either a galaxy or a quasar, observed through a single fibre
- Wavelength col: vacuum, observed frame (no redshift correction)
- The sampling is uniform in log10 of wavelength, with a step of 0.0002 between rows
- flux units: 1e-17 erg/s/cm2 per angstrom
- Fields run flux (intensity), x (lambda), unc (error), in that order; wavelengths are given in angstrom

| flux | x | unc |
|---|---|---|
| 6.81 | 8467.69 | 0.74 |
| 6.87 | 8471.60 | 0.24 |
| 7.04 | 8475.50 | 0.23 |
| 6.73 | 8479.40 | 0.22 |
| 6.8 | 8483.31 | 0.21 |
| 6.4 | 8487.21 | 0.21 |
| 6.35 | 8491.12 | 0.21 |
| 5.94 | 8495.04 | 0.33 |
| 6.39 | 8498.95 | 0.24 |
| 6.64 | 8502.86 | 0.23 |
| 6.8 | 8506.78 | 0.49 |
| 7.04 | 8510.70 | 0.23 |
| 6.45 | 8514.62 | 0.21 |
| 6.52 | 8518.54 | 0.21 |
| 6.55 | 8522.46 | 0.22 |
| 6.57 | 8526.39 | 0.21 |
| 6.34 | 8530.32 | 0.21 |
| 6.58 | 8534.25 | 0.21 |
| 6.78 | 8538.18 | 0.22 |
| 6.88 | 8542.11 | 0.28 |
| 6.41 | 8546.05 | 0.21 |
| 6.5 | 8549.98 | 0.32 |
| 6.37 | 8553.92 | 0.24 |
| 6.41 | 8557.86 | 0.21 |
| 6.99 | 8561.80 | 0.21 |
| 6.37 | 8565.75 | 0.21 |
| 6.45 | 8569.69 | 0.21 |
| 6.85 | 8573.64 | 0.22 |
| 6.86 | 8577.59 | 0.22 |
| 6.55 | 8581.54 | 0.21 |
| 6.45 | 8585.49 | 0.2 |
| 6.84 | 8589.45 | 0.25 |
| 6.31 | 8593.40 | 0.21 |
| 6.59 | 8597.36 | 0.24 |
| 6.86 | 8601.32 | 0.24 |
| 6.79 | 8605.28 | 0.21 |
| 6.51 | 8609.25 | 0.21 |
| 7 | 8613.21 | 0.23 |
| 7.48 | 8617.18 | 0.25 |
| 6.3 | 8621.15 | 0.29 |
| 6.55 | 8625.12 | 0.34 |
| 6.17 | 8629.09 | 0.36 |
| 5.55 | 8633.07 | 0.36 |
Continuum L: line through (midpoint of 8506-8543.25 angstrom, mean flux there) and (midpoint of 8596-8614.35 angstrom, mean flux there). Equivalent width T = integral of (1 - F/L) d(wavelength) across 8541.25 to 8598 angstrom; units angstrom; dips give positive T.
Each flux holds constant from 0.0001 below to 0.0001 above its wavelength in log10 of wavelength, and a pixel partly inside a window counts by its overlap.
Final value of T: 0.98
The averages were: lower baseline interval 6.64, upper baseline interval 6.74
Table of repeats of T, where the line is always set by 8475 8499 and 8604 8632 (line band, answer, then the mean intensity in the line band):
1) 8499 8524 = -0.5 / 6.65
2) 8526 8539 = 0.0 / 6.55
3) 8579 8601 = 0.1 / 6.58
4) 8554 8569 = 0.1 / 6.55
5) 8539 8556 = 0.0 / 6.56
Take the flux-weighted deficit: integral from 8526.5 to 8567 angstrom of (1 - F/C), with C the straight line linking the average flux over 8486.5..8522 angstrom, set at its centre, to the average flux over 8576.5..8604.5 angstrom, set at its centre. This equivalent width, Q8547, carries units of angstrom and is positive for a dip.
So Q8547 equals 0.0 angstrom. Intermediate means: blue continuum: 6.51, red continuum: 6.64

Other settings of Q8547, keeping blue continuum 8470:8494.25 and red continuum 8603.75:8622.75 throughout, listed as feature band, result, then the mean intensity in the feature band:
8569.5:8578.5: 0.0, 6.75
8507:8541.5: 0.5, 6.62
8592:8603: 0.3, 6.59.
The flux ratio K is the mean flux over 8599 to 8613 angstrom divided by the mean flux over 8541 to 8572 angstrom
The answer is 1.03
